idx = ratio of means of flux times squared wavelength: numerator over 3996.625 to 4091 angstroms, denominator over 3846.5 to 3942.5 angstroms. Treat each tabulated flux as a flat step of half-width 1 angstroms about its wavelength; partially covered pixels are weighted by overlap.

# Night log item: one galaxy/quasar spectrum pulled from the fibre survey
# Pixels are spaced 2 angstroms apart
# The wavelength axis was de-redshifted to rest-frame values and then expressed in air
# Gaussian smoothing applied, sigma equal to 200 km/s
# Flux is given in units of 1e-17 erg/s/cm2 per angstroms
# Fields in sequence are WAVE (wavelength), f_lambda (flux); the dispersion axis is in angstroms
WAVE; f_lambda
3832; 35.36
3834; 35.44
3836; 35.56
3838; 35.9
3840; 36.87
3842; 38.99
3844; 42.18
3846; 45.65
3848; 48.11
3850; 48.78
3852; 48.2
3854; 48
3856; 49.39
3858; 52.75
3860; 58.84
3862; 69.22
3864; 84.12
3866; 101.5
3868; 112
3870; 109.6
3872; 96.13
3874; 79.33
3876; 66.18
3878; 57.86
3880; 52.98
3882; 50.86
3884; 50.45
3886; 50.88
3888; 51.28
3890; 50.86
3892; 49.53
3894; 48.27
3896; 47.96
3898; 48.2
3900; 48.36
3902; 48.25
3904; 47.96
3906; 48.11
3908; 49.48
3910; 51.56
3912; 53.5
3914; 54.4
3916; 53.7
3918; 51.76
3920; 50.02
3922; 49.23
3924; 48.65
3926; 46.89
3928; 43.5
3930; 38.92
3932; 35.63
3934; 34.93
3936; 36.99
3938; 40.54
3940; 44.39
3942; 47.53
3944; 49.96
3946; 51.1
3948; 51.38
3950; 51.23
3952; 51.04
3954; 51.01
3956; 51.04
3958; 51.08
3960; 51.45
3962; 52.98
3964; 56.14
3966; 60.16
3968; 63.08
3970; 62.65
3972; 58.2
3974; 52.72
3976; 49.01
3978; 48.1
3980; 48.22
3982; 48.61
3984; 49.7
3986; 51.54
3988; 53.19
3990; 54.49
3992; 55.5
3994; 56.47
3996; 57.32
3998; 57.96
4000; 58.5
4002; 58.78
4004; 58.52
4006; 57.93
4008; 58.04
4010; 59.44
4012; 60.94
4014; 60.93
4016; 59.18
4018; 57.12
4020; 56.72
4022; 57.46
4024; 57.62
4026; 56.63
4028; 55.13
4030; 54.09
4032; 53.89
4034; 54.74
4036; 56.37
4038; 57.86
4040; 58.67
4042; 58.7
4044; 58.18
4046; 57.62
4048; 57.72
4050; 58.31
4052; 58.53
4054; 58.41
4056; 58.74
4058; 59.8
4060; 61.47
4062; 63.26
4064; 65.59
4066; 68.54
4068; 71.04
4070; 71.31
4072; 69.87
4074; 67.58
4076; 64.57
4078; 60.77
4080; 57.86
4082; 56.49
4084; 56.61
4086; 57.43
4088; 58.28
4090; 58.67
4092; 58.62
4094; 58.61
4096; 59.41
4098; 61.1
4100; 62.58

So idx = 1.16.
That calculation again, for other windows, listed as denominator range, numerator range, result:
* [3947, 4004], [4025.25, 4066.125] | 1.12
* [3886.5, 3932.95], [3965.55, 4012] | 1.19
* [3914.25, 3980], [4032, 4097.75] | 1.29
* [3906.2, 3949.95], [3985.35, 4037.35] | 1.26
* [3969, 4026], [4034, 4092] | 1.12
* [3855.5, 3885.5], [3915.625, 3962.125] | 0.67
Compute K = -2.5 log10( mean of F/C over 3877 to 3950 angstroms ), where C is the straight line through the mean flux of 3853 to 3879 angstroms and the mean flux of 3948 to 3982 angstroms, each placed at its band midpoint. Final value 0.322 mag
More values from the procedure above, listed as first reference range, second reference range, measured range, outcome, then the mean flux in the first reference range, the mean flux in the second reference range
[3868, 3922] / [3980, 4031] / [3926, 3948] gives 0.31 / 57.3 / 56.3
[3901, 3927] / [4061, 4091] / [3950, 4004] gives 0.02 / 50.3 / 63.2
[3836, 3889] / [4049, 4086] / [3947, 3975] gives 0.13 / 60.5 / 62.6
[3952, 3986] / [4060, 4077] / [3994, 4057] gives 0.06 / 53.3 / 67.4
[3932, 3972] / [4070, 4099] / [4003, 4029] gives -0.05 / 50.3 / 60.8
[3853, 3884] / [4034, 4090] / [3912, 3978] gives 0.33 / 71.9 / 60.9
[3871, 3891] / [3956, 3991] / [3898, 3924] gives 0.16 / 60.7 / 53.5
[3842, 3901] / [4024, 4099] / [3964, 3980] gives 0.08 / 60.6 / 60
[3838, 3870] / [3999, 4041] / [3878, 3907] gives 0.19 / 59.8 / 57.6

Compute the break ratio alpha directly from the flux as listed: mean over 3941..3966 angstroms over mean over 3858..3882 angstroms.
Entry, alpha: 0.7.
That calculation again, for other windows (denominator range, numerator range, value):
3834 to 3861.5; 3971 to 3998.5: 1.16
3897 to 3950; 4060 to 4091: 1.34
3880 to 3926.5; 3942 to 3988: 1.05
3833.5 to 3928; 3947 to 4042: 1.00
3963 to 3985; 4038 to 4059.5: 1.08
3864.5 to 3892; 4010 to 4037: 0.80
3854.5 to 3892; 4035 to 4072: 0.90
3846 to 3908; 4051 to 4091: 1.03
